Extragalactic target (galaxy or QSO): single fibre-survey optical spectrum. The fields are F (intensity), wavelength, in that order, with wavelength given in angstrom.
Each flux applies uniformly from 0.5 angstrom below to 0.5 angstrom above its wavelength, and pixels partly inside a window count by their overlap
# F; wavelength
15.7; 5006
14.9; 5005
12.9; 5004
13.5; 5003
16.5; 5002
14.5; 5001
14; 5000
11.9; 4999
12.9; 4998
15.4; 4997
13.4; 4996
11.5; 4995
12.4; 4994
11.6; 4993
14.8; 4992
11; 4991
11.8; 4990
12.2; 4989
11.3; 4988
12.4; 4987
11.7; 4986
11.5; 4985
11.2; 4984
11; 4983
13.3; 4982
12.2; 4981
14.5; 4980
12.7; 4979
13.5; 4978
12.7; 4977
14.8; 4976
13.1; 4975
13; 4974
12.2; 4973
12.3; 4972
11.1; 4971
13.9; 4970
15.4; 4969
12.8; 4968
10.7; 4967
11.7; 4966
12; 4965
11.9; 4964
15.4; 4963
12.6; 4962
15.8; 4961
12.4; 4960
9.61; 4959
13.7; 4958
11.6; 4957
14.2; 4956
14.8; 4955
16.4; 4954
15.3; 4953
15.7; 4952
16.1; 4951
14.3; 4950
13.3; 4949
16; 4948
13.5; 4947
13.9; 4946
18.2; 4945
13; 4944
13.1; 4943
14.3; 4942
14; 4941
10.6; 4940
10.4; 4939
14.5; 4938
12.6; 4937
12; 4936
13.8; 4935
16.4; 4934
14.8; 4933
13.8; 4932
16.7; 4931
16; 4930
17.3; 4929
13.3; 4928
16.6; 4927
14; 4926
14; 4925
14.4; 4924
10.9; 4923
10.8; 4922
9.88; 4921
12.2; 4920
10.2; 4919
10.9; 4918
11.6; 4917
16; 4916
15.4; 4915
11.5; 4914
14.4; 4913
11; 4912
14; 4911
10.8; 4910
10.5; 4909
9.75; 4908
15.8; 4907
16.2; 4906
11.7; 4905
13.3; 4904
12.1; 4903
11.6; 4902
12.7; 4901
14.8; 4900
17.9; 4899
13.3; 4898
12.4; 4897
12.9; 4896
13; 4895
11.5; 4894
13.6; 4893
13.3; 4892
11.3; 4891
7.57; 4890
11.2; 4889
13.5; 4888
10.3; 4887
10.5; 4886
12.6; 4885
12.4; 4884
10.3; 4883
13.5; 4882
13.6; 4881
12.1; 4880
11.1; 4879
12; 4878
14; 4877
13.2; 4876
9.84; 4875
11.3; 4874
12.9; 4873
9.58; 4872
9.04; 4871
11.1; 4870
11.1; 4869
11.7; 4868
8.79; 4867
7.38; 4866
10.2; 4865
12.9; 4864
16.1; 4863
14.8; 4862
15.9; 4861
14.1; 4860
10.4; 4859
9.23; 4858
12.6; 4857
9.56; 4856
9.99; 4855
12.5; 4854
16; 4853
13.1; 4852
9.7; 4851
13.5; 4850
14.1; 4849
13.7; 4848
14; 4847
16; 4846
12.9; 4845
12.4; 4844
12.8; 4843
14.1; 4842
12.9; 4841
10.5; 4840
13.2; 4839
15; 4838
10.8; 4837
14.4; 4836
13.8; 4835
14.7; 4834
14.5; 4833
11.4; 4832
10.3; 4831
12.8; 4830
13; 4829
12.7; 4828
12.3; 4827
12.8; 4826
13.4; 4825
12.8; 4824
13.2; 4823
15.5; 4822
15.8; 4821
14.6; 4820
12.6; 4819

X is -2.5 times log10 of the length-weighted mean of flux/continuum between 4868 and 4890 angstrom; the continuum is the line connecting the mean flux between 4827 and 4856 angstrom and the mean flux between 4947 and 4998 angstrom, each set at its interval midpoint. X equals 0.12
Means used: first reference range 13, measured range 11.6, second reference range 13.1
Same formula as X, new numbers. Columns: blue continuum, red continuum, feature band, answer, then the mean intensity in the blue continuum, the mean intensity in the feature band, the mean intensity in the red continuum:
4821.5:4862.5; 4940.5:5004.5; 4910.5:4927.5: 0.03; 13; 12.8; 13.3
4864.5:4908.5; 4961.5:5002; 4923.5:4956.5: -0.17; 12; 14.5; 12.8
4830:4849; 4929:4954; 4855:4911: 0.14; 13.2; 12.1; 14.4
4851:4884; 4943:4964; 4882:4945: 0.01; 11.8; 13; 14.2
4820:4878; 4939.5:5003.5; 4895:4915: -0.01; 12.6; 13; 13.3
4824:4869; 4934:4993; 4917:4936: -0.05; 12.6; 13.6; 13.2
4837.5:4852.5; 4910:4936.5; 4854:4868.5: 0.13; 13.2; 11.7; 13.5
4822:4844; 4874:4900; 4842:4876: 0.05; 13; 12.1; 12.3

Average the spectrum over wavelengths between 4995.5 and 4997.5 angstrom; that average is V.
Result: 14.4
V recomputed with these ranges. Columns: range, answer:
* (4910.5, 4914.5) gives 12.7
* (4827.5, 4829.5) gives 12.8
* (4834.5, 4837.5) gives 13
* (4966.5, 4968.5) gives 11.8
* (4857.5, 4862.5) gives 12.9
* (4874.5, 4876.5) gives 11.5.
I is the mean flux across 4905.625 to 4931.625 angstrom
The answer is 13.2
